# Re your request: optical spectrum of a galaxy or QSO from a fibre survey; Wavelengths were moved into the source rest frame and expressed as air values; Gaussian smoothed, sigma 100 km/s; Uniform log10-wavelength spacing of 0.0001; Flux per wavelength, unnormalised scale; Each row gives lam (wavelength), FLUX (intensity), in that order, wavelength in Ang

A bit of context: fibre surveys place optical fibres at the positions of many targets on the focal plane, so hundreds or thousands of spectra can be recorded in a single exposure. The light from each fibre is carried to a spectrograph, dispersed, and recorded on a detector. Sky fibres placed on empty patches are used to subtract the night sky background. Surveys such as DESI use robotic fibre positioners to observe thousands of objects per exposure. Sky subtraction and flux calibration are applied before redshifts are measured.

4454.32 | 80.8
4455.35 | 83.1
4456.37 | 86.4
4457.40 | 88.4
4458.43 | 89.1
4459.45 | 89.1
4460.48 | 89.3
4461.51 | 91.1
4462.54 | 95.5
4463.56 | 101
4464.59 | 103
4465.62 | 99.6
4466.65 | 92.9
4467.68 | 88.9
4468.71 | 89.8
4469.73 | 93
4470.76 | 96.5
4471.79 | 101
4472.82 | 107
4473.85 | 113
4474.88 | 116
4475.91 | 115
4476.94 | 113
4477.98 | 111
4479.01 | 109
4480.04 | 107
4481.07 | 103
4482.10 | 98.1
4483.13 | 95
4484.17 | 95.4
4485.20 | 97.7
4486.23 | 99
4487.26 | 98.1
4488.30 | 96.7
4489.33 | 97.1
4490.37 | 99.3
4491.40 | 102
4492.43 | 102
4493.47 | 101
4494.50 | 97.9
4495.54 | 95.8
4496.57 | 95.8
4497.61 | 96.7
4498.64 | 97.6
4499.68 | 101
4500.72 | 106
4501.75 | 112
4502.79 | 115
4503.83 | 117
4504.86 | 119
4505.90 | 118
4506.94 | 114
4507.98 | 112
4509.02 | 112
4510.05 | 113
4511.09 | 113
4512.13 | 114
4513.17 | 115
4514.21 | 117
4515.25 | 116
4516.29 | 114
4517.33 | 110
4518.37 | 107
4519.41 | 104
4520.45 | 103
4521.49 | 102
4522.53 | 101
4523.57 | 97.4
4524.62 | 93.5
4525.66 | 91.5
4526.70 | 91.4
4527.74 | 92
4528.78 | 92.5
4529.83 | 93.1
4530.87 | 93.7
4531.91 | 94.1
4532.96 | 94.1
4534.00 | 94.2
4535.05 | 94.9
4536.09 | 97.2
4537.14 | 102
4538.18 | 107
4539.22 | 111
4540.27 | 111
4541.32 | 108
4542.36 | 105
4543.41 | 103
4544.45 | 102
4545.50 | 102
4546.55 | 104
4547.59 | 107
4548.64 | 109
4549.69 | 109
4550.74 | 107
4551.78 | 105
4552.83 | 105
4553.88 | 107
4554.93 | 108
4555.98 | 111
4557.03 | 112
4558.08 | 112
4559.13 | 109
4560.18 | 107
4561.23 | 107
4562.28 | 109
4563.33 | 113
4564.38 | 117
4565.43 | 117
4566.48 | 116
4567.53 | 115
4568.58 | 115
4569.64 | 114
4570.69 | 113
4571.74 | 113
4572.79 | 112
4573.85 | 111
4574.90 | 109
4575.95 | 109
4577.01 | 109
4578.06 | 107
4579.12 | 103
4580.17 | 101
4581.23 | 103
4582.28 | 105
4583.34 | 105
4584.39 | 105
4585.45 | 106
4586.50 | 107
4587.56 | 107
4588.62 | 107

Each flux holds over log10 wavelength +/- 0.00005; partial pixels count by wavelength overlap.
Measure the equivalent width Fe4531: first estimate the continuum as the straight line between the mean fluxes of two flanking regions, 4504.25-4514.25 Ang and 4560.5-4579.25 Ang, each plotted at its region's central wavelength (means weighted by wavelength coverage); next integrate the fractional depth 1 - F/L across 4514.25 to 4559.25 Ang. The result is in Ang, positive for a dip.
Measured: 4.0 Ang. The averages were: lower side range 115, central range 103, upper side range 112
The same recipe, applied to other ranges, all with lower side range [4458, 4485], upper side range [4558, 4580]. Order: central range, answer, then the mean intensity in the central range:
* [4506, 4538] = 0.8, 103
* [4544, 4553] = 0.3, 106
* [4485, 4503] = 0.4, 100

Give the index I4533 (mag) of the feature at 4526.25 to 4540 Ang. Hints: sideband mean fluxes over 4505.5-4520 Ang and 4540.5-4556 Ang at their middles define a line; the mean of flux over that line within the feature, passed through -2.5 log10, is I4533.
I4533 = 0.12 mag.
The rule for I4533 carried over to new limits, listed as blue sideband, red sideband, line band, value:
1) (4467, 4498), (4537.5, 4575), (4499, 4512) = -0.09 mag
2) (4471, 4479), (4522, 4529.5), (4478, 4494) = 0.07 mag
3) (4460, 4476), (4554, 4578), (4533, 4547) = 0.06 mag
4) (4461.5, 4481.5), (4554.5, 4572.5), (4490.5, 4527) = 0.00 mag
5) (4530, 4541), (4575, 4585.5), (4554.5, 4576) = -0.09 mag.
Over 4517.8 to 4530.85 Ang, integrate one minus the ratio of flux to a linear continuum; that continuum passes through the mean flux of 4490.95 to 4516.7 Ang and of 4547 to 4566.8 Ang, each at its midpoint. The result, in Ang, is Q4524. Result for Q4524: 1.4 Ang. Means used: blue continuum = 109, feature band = 97.3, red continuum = 110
